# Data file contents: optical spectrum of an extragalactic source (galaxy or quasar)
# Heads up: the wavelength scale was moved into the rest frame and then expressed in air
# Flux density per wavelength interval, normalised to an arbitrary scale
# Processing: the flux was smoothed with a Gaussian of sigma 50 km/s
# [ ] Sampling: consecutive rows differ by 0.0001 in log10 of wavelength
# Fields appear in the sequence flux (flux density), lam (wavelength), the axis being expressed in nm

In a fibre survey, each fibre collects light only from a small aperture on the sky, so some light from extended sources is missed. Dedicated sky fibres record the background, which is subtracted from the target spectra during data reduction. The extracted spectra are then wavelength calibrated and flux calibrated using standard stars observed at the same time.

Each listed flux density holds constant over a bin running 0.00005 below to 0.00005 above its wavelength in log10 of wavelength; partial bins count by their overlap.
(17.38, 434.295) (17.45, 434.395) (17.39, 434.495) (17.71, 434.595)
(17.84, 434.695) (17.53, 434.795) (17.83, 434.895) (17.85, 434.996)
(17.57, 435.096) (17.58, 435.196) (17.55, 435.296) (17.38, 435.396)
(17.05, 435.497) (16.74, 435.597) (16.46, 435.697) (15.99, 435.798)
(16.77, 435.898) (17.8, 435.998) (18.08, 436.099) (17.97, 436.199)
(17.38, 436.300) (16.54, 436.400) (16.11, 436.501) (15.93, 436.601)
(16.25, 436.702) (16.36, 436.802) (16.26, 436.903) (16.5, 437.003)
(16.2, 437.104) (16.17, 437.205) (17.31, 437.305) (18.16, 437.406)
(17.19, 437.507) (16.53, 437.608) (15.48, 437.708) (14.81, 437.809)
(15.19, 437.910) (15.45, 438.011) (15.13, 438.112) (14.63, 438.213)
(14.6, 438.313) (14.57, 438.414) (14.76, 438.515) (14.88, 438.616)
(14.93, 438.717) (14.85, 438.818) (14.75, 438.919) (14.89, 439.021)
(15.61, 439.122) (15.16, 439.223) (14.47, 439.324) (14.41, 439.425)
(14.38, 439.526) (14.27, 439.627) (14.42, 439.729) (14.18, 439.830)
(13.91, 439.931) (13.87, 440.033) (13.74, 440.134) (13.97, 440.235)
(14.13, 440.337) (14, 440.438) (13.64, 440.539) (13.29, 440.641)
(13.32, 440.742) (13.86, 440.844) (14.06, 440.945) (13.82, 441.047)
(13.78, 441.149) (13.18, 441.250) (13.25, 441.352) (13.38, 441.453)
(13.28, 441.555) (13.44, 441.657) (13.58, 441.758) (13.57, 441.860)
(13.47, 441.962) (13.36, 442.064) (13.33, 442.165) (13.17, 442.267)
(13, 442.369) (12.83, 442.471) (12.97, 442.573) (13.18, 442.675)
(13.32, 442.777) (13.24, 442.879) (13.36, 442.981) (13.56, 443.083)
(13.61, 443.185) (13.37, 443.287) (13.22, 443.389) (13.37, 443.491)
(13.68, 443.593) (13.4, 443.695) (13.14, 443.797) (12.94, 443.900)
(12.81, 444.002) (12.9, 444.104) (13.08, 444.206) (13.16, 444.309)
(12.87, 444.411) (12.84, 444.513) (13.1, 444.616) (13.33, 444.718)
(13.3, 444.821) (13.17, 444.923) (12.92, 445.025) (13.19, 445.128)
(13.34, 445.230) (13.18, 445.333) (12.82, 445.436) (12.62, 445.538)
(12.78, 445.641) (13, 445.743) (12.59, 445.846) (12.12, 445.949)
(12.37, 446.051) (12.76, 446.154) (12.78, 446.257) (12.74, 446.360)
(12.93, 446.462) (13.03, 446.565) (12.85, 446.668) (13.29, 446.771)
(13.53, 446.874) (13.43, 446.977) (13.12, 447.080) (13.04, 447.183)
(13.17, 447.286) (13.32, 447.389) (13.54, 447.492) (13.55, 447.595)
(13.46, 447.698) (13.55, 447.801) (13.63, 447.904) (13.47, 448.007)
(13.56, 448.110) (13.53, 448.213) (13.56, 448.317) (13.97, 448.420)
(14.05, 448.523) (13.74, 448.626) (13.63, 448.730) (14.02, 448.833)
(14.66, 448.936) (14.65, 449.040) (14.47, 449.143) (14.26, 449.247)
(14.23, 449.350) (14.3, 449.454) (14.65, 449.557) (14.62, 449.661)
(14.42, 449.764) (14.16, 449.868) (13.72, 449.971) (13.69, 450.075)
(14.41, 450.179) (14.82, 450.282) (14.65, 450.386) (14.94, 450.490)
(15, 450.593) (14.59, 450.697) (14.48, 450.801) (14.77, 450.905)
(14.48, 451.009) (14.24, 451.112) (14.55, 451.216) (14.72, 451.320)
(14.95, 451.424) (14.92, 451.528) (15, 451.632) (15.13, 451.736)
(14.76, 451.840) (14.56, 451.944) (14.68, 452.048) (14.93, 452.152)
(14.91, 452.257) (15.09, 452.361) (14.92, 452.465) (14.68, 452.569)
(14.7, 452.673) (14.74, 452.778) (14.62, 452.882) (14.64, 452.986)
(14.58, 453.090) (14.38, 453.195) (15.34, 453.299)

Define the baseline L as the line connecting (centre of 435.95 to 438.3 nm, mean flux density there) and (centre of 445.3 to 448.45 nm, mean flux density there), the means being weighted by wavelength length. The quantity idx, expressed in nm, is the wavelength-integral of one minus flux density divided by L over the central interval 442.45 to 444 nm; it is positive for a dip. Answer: 0.12 nm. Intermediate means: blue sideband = 16.4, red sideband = 13.1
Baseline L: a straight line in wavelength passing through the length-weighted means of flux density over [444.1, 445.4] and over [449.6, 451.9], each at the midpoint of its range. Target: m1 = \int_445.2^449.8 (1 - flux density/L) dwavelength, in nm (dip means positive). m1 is 0.11 nm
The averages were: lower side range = 13.1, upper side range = 14.6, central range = 13.5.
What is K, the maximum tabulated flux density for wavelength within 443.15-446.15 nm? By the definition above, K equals 13.68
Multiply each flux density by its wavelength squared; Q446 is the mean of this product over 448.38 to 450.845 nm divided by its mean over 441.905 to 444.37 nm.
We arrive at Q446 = 1.1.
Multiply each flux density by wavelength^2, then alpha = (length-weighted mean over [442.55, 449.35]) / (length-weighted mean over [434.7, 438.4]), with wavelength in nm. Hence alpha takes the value 0.8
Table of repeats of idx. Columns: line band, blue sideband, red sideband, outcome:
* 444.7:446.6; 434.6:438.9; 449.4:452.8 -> 0.30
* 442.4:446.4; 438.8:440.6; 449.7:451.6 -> 0.38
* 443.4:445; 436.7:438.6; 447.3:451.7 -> 0.19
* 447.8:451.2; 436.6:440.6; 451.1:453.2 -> 0.14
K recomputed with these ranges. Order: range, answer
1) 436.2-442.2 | 18.16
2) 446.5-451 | 15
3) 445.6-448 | 13.63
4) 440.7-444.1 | 14.06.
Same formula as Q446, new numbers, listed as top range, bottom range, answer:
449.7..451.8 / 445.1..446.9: 1.16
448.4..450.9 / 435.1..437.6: 0.90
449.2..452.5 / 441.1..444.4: 1.14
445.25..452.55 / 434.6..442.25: 0.95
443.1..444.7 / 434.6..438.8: 0.83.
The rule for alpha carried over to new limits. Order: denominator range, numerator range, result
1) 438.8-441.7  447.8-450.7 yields 1.05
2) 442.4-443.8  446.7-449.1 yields 1.05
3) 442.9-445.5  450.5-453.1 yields 1.16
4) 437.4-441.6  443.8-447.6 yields 0.92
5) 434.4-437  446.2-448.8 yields 0.83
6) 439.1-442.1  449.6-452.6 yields 1.11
